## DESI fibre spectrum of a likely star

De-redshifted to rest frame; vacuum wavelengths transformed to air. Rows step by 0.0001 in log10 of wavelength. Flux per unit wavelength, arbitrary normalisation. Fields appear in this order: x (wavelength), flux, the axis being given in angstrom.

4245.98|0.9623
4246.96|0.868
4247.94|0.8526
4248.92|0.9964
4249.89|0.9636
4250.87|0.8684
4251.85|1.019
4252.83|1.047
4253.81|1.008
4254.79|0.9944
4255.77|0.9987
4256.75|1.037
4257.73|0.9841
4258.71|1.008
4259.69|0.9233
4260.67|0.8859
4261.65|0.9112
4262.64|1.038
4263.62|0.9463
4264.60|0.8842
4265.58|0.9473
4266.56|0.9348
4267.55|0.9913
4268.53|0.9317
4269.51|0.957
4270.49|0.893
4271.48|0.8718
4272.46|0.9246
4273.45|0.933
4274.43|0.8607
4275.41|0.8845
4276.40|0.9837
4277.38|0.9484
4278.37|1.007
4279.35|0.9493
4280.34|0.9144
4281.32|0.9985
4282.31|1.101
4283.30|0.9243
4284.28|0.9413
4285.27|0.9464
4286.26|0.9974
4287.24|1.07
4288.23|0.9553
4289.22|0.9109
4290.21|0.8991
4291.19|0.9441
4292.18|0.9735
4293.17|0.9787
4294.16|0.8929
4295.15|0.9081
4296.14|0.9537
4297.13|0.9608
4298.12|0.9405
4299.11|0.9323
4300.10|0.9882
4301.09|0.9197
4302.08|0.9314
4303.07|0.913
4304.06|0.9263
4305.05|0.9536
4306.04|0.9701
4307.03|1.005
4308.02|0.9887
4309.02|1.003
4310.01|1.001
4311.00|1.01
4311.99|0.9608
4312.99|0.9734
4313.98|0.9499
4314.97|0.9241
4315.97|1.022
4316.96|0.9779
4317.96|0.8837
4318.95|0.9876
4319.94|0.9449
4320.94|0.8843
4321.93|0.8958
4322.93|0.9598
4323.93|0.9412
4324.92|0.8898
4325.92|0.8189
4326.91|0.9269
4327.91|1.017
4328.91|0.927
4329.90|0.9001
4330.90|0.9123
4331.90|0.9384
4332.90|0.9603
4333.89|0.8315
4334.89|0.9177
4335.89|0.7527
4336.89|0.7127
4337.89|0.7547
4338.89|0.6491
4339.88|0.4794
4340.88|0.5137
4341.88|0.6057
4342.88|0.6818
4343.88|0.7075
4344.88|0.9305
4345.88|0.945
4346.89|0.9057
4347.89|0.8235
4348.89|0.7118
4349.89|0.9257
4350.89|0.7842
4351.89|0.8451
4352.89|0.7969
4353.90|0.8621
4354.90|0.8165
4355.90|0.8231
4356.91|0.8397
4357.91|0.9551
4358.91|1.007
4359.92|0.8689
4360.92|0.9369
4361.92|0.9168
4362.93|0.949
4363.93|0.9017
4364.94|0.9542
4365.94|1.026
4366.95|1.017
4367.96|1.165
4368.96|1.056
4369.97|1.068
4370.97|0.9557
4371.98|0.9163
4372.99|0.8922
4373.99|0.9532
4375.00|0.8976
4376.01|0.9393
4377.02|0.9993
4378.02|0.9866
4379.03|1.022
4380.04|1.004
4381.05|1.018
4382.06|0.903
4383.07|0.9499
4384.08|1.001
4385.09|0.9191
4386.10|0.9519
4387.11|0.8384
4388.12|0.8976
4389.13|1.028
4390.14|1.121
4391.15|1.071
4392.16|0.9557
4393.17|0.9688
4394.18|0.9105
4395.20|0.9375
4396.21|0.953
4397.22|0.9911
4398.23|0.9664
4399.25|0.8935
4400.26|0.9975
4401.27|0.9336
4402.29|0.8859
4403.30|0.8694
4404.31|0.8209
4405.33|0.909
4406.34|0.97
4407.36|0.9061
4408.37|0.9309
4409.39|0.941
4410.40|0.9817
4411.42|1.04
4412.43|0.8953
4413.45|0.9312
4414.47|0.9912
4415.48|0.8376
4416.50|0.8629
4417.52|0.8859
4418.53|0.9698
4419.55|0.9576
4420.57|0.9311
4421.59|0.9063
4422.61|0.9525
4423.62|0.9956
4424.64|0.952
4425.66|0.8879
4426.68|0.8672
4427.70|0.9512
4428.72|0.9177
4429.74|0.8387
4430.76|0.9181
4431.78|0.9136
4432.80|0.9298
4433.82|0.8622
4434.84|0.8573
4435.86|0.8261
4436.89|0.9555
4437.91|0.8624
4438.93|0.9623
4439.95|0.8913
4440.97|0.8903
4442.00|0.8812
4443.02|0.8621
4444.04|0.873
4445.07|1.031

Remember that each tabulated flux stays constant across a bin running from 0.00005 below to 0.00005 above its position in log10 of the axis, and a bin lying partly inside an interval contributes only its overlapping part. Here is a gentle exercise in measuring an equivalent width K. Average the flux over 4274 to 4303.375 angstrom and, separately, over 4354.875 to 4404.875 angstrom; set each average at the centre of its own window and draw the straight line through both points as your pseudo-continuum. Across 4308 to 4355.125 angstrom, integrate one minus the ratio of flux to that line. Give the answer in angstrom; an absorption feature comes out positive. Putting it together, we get 4.36 angstrom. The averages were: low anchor 0.951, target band 0.864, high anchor 0.954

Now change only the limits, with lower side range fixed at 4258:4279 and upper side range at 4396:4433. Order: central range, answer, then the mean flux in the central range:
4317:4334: 0.19 angstrom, 0.922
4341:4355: 1.94 angstrom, 0.802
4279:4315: -0.97 angstrom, 0.96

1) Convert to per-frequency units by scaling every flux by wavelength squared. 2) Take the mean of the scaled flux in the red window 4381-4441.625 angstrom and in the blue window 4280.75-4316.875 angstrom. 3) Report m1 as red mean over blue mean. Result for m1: 1.0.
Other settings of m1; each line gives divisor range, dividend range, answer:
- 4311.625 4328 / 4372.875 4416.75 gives 1.05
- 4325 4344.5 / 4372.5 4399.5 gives 1.24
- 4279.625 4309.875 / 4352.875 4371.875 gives 1.02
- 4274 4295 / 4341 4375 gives 0.97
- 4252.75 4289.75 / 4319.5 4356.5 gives 0.89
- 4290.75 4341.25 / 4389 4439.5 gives 1.07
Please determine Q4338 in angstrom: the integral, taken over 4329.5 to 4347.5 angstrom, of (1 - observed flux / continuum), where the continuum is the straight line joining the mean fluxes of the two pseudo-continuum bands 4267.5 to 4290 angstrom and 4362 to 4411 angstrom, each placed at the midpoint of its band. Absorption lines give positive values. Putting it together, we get 3.3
